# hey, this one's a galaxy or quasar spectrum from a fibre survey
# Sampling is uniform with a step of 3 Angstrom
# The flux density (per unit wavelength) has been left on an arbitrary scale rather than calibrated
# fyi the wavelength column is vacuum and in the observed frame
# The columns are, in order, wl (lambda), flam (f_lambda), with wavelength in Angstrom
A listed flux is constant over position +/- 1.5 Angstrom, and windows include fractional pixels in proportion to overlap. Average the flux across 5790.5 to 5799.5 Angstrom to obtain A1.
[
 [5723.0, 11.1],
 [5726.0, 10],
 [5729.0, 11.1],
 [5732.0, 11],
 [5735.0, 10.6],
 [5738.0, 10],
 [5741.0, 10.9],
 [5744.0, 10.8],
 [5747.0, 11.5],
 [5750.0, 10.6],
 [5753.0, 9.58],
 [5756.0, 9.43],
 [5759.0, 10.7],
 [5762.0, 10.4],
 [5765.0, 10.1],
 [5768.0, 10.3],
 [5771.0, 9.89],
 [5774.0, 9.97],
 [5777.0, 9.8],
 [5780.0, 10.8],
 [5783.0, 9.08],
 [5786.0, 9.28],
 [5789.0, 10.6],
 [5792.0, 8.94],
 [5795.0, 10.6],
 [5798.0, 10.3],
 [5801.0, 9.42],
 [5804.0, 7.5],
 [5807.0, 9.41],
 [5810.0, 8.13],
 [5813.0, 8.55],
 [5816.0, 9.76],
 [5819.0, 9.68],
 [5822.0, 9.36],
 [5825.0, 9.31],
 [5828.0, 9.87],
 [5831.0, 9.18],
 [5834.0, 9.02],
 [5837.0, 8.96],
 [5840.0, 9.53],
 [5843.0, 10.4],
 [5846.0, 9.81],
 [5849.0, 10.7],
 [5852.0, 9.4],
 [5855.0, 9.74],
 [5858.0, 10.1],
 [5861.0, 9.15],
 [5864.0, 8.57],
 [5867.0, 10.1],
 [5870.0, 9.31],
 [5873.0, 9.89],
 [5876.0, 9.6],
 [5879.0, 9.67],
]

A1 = 9.95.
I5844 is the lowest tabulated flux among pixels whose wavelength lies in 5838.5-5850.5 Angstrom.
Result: 9.53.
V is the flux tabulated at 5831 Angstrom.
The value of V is 9.18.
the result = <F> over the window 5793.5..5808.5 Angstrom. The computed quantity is 9.45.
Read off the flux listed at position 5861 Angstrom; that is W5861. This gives 9.15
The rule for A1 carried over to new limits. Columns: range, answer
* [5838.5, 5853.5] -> 9.97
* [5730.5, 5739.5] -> 10.5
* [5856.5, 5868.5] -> 9.48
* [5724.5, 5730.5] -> 10.5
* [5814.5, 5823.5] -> 9.6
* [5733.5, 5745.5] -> 10.6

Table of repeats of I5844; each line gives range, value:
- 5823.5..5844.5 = 8.96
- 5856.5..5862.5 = 9.15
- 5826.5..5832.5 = 9.18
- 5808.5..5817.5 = 8.13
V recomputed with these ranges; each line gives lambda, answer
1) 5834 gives 9.02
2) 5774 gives 9.97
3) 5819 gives 9.68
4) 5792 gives 8.94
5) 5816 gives 9.76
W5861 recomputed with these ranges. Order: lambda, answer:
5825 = 9.31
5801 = 9.42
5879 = 9.67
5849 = 10.7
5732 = 11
